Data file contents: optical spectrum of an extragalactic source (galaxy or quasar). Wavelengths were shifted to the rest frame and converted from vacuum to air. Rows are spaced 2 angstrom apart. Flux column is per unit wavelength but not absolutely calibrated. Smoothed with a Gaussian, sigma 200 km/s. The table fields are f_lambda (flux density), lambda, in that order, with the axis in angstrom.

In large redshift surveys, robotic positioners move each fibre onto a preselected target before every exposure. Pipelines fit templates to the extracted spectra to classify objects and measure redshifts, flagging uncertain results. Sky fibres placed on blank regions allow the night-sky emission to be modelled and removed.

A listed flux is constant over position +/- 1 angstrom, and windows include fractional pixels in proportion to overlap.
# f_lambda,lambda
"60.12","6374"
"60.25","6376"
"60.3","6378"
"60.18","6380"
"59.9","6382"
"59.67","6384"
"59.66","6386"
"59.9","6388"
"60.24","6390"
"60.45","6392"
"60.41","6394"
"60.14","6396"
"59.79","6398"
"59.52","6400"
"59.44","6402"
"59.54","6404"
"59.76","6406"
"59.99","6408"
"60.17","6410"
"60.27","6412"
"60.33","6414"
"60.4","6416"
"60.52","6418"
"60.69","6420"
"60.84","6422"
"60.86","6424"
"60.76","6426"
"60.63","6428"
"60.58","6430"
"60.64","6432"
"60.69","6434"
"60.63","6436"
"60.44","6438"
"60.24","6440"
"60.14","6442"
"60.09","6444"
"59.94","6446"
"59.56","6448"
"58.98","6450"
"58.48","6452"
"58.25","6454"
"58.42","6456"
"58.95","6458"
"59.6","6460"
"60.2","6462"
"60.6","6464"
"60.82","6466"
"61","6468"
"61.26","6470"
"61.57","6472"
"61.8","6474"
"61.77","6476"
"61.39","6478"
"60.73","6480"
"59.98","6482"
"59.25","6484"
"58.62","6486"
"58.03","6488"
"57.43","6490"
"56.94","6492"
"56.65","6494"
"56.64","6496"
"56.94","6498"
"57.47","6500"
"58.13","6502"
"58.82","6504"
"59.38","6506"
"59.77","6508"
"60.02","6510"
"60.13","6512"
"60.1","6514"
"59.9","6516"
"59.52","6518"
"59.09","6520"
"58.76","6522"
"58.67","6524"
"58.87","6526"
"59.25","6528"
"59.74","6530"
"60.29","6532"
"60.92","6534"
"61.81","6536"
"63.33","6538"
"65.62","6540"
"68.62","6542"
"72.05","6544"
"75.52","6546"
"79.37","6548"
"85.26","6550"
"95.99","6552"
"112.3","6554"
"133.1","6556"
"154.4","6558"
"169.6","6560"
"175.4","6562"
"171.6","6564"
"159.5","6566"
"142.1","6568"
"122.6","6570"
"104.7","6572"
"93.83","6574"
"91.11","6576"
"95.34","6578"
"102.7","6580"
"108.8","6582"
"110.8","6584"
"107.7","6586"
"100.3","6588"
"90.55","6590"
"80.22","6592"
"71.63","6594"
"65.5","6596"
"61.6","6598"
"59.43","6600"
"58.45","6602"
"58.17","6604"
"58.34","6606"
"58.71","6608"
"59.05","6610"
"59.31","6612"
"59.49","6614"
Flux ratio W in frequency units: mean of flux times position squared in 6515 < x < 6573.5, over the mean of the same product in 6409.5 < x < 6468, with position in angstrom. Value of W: 1.61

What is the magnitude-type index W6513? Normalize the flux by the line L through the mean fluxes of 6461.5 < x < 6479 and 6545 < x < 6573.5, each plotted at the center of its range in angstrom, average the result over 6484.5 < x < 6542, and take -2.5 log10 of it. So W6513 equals 0.47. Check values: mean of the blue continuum 61.2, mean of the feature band 59.5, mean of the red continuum 127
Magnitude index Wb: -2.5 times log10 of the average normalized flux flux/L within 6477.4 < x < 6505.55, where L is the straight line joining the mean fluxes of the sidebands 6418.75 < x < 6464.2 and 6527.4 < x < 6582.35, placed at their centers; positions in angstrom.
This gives 0.32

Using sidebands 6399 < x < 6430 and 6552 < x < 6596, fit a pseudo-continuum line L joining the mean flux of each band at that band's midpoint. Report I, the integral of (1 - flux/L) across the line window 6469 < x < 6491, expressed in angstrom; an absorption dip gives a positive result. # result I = 6.2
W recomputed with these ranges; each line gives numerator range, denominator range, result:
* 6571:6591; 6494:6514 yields 1.76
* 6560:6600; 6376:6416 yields 1.91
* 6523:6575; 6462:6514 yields 1.69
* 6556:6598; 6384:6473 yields 2.00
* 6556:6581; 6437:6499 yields 2.29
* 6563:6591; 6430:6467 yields 1.99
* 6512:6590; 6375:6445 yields 1.63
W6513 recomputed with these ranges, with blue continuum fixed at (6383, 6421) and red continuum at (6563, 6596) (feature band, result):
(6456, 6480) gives 0.27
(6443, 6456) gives 0.23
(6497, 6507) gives 0.44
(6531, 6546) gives 0.43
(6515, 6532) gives 0.49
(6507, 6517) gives 0.44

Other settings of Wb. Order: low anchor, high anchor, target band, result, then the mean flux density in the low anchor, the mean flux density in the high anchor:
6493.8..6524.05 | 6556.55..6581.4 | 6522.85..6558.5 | 0.26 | 58.8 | 132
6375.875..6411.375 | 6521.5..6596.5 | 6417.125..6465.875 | 0.17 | 60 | 96.4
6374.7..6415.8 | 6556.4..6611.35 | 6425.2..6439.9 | 0.13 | 60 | 101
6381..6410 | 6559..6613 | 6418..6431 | 0.08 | 59.9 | 97.7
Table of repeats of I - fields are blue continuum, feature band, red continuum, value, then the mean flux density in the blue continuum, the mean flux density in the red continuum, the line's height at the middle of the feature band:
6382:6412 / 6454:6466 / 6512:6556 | 0.9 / 59.9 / 69.6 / 64.4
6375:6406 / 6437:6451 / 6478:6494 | -0.1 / 60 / 58.8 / 59.3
